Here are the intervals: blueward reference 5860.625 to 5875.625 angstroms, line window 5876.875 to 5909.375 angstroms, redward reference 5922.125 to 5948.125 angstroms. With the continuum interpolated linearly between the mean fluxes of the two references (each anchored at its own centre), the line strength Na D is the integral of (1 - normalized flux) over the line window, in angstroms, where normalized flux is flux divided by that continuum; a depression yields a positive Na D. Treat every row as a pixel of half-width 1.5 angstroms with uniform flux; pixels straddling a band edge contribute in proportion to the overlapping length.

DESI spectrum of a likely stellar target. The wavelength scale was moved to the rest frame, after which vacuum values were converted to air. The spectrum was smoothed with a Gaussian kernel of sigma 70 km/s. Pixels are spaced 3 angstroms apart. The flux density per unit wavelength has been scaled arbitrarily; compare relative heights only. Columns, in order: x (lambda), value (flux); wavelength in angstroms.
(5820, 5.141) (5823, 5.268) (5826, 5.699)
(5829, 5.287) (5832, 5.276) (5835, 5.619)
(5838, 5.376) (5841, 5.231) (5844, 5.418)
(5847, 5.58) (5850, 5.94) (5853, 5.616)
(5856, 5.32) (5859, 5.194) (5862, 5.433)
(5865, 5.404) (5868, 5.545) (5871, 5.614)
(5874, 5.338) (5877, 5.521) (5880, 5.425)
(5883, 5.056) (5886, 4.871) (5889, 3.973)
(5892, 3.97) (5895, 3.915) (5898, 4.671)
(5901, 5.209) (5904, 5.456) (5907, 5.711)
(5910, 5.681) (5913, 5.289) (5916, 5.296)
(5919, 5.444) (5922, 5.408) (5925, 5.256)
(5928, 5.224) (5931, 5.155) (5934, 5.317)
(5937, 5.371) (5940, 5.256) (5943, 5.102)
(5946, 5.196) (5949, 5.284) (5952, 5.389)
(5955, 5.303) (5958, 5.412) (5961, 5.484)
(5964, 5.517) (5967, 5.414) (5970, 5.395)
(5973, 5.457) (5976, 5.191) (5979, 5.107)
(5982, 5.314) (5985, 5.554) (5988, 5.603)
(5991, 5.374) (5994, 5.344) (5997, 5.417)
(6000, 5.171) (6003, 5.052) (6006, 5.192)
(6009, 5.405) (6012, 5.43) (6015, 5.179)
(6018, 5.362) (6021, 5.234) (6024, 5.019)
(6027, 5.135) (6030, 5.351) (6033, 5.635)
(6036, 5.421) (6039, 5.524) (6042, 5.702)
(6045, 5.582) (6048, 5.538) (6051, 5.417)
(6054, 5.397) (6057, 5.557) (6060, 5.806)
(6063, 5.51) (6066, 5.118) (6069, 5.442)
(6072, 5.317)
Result 3.02 angstroms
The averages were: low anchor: 5.47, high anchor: 5.24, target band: 4.88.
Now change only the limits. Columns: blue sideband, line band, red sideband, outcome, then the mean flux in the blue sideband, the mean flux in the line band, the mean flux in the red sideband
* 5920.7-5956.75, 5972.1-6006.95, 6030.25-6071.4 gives 0.4 angstroms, 5.27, 5.31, 5.5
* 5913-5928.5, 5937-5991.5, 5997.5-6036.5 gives -0.5 angstroms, 5.33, 5.35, 5.28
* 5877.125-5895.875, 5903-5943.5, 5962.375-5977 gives -3.2 angstroms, 4.63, 5.36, 5.4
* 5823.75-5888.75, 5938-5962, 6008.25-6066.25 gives 0.5 angstroms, 5.39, 5.3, 5.42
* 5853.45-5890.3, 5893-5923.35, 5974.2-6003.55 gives 0.5 angstroms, 5.24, 5.19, 5.32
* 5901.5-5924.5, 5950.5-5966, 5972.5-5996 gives -0.1 angstroms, 5.45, 5.42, 5.37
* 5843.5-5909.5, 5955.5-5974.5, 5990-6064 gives -0.5 angstroms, 5.19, 5.44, 5.39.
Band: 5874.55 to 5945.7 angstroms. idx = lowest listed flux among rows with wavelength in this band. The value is 3.915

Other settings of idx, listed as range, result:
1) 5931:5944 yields 5.102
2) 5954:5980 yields 5.107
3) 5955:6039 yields 5.019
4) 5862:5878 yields 5.338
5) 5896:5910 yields 4.671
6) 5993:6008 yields 5.052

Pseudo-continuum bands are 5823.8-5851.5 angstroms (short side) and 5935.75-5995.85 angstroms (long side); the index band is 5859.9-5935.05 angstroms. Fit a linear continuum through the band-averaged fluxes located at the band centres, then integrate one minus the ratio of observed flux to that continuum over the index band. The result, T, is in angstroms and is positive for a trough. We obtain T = 3.6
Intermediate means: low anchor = 5.49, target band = 5.17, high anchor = 5.35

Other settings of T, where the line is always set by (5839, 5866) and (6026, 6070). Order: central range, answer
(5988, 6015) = 0.8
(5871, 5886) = 0.4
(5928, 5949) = 0.9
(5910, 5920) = 0.1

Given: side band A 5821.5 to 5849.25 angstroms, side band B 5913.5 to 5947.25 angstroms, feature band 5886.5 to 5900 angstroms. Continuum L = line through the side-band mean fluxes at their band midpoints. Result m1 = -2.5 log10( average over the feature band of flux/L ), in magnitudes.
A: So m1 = 0.25 mag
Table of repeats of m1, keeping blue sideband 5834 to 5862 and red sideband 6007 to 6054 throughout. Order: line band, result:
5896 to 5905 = 0.09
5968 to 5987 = 0.01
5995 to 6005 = 0.04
